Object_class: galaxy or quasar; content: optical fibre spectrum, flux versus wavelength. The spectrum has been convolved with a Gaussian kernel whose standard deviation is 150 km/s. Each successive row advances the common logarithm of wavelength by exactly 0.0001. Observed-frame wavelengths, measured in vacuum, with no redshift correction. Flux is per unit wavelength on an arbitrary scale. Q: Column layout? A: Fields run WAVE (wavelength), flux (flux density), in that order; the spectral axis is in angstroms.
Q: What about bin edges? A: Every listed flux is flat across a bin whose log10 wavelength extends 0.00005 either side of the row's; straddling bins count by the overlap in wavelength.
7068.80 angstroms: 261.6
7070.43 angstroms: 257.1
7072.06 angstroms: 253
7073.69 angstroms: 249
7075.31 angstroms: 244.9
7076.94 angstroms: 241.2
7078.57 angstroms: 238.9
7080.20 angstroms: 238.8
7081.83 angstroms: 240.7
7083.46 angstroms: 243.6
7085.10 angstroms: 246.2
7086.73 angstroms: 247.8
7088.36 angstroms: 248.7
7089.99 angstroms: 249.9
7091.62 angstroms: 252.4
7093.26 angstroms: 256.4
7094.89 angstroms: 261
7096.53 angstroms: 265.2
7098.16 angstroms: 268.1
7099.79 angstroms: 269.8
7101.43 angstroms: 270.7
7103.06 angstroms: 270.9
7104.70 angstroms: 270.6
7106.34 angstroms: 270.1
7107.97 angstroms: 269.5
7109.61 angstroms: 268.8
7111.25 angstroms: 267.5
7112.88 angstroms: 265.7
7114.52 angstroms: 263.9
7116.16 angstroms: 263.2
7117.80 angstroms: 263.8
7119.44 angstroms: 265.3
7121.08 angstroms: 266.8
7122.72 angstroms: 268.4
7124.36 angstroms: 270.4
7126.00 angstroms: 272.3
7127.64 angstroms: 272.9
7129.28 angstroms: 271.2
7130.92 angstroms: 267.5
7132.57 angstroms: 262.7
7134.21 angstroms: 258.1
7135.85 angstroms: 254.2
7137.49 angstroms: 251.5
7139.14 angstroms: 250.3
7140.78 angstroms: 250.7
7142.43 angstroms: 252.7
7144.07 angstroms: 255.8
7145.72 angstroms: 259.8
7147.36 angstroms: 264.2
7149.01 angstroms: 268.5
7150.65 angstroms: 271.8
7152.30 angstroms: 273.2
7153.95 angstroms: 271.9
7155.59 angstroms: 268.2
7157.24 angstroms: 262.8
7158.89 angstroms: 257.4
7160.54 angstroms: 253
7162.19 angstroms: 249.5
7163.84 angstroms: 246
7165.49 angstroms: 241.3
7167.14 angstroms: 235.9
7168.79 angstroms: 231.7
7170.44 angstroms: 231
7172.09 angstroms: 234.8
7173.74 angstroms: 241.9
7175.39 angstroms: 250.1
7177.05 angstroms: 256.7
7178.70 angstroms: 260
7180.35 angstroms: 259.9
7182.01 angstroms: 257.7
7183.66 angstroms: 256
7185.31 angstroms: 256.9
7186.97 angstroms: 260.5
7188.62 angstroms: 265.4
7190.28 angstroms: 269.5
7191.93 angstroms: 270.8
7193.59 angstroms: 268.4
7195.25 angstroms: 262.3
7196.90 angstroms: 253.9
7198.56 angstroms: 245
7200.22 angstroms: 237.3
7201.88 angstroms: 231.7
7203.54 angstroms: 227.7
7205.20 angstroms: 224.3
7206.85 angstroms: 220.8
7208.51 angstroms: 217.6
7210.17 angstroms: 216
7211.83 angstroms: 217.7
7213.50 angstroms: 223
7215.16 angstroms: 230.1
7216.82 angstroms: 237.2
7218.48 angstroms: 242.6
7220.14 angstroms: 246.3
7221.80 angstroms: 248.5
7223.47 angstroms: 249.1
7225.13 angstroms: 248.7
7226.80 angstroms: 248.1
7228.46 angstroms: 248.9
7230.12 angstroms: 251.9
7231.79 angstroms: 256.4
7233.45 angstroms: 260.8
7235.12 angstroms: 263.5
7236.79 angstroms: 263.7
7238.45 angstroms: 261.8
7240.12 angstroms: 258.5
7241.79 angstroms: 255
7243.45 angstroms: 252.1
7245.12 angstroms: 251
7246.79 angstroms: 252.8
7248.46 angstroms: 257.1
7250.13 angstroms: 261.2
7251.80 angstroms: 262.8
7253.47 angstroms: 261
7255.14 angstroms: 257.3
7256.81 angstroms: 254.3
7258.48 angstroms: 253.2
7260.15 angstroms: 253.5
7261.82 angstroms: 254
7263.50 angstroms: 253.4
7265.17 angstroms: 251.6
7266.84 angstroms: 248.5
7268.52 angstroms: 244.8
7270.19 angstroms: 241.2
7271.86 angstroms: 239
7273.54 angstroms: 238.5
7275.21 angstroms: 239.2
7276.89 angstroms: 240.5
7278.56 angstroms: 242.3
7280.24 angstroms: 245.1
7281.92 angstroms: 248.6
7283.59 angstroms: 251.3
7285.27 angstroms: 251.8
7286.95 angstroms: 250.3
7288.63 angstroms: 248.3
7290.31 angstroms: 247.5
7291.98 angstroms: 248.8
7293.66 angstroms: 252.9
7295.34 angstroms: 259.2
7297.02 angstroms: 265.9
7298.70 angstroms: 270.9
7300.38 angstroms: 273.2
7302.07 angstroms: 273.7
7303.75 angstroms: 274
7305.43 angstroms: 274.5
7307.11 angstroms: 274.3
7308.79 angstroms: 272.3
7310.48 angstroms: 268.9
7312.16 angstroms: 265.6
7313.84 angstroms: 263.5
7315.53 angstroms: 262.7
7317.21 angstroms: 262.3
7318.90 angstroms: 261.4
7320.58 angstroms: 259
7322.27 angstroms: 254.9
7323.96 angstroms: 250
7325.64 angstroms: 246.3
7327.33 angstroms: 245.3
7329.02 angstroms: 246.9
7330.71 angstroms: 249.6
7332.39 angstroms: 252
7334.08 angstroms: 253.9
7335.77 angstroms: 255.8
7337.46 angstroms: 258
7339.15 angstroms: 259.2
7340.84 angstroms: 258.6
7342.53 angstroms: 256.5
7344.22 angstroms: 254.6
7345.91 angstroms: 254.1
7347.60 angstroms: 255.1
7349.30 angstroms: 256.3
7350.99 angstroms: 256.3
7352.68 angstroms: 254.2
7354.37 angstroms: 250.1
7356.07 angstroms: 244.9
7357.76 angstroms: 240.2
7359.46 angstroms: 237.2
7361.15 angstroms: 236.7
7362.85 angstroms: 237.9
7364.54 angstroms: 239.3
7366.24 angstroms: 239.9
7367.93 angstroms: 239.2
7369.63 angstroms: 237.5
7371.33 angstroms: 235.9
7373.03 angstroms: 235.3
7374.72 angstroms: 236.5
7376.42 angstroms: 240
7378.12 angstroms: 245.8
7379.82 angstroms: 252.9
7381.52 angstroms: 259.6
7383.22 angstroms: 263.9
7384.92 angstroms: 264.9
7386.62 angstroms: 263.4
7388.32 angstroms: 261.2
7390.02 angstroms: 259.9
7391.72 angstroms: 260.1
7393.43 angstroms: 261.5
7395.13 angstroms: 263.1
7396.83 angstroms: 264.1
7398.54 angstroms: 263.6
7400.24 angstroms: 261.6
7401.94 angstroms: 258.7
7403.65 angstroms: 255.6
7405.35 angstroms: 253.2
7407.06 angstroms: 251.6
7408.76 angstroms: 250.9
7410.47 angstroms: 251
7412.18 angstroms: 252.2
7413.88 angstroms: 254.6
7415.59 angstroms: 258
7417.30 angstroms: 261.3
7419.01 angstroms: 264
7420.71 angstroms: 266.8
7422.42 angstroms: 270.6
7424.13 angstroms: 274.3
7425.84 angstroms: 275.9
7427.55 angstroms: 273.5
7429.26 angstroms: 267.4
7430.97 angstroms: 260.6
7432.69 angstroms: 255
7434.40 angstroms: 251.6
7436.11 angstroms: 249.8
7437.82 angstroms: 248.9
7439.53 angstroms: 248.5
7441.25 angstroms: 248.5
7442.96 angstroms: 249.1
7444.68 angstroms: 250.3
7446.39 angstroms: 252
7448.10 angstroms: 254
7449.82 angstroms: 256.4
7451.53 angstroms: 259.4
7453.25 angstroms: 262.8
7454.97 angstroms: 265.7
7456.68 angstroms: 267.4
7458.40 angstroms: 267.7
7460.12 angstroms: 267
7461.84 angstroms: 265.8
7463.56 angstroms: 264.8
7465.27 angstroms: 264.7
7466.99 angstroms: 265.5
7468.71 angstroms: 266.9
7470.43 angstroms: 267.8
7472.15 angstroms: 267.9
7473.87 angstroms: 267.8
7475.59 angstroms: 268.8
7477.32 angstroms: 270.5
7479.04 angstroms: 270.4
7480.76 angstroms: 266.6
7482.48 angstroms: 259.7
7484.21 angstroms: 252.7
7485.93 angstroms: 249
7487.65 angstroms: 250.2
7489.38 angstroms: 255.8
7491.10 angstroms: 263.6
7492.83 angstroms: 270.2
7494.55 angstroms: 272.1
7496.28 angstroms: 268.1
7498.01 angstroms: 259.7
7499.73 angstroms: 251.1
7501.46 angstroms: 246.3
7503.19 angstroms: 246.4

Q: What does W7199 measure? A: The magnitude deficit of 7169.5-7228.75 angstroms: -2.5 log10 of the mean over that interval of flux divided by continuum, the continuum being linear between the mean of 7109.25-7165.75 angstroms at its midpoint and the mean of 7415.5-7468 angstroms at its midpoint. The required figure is 0.07 mag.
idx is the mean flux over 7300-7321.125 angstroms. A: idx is 268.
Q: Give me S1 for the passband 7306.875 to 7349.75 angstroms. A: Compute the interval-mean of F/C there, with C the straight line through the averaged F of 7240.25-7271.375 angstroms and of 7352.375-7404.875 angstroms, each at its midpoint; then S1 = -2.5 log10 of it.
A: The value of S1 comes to -0.024 mag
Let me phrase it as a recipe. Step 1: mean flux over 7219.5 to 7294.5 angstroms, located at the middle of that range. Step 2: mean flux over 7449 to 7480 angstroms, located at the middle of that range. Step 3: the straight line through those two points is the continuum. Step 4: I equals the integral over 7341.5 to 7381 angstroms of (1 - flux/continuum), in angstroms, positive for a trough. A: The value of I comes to 2.1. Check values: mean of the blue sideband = 251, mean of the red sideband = 266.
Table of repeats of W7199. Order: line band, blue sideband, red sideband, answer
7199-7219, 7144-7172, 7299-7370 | 0.12 mag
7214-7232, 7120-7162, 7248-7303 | 0.05 mag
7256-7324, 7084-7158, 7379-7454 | 0.02 mag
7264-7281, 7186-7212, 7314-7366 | 0.02 mag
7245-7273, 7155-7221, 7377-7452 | -0.01 mag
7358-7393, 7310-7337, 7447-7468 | 0.05 mag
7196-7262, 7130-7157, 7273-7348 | 0.05 mag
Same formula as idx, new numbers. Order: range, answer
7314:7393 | 251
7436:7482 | 262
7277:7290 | 248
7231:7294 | 252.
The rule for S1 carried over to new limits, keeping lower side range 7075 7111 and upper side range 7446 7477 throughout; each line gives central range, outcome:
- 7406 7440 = 0.02 mag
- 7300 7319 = -0.03 mag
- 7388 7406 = 0.01 mag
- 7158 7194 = 0.03 mag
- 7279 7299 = 0.03 mag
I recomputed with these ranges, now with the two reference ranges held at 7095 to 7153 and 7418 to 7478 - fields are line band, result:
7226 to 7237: 0.3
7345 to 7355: 0.3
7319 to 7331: 0.6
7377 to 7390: 0.2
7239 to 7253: 0.4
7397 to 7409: 0.2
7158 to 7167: 0.5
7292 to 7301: 0.0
